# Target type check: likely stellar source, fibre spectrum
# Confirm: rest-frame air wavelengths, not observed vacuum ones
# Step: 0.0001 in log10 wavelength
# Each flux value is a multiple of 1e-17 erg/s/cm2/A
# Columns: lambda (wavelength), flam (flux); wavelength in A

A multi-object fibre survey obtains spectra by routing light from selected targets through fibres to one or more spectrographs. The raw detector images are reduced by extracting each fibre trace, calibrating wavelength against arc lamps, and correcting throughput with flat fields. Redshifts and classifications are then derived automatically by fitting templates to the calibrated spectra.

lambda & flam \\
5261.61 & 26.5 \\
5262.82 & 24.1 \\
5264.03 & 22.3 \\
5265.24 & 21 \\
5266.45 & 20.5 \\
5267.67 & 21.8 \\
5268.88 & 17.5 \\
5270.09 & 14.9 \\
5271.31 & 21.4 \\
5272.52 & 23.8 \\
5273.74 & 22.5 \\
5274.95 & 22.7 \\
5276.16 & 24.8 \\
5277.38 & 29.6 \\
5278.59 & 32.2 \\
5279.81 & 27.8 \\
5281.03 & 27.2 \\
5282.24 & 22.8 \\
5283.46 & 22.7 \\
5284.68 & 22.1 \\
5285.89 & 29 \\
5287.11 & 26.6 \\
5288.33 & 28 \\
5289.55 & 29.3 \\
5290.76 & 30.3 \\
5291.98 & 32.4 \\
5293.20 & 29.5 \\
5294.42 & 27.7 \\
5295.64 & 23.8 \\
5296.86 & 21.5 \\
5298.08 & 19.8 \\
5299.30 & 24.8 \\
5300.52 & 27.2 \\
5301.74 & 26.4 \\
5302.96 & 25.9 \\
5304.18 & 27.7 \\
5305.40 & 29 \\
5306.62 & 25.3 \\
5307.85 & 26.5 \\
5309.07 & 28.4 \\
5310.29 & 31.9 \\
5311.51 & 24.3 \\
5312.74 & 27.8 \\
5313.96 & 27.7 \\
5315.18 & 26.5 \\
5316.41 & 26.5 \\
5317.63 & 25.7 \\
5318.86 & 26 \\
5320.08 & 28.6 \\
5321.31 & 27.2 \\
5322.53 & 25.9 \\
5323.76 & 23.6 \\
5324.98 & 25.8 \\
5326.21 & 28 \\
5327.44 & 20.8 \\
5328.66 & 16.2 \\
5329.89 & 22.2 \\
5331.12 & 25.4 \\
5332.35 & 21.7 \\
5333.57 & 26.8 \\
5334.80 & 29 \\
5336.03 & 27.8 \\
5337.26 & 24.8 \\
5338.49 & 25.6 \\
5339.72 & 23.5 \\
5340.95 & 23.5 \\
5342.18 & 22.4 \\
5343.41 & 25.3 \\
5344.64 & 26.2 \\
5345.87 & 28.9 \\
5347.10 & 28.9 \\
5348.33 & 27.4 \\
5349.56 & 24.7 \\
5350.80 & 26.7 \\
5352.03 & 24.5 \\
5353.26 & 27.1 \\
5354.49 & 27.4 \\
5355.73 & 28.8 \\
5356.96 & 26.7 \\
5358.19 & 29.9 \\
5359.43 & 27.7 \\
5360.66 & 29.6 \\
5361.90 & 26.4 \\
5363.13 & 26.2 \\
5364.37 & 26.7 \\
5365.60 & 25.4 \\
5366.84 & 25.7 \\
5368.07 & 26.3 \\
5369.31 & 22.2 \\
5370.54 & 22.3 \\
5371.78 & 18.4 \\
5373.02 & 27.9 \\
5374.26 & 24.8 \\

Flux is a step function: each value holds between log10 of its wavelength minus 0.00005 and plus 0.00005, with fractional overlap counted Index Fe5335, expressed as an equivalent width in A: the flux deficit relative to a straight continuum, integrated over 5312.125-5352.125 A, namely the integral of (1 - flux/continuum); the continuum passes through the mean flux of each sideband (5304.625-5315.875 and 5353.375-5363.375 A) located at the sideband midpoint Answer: 3.1 A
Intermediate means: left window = 27.5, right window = 27.9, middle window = 25.5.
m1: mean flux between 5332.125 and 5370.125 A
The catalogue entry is 26.3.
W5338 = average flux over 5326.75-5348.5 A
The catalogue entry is 24.8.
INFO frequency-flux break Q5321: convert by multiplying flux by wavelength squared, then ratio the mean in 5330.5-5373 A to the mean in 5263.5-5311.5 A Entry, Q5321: 1.05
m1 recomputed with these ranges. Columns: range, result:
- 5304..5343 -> 25.7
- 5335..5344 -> 24.9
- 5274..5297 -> 26.9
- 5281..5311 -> 26.6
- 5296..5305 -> 24.8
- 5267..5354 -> 25.6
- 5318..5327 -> 26.3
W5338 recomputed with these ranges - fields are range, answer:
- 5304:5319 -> 27.2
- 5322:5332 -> 23.4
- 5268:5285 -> 23.7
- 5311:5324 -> 26.4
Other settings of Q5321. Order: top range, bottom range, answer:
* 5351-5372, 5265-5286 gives 1.15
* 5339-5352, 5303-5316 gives 0.95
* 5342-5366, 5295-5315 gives 1.05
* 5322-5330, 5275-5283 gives 0.88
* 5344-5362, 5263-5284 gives 1.21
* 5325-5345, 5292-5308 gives 0.95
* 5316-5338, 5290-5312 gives 0.94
